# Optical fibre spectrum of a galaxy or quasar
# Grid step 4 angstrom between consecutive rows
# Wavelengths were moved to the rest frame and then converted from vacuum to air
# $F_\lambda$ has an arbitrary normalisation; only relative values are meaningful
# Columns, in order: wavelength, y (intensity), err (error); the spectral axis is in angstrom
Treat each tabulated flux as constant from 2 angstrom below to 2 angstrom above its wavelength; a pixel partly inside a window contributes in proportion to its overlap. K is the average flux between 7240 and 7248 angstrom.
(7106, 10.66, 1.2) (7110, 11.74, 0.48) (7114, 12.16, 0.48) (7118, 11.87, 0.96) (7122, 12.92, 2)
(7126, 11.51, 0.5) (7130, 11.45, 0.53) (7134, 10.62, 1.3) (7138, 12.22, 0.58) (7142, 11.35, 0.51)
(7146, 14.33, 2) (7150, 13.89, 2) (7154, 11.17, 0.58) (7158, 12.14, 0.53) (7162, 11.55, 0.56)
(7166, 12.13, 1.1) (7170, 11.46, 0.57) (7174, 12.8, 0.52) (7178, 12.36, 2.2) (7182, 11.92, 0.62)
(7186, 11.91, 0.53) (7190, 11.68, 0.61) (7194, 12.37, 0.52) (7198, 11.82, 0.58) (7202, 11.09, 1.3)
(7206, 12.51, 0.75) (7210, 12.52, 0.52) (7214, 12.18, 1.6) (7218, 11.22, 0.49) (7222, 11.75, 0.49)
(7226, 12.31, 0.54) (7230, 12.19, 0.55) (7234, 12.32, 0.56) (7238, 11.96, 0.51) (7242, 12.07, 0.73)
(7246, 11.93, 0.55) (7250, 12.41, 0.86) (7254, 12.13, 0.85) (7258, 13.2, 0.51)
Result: 12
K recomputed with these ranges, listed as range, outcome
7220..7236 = 12.1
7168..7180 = 12.2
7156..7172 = 11.8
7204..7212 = 12.5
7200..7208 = 11.8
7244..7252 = 12.2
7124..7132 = 11.5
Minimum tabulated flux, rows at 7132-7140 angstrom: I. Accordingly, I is 10.62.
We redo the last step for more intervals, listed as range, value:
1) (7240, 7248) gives 11.93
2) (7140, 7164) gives 11.17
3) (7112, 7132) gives 11.45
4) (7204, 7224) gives 11.22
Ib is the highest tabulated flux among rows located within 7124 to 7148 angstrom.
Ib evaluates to 14.33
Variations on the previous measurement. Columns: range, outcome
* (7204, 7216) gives 12.52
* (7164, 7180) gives 12.8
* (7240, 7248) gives 12.07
